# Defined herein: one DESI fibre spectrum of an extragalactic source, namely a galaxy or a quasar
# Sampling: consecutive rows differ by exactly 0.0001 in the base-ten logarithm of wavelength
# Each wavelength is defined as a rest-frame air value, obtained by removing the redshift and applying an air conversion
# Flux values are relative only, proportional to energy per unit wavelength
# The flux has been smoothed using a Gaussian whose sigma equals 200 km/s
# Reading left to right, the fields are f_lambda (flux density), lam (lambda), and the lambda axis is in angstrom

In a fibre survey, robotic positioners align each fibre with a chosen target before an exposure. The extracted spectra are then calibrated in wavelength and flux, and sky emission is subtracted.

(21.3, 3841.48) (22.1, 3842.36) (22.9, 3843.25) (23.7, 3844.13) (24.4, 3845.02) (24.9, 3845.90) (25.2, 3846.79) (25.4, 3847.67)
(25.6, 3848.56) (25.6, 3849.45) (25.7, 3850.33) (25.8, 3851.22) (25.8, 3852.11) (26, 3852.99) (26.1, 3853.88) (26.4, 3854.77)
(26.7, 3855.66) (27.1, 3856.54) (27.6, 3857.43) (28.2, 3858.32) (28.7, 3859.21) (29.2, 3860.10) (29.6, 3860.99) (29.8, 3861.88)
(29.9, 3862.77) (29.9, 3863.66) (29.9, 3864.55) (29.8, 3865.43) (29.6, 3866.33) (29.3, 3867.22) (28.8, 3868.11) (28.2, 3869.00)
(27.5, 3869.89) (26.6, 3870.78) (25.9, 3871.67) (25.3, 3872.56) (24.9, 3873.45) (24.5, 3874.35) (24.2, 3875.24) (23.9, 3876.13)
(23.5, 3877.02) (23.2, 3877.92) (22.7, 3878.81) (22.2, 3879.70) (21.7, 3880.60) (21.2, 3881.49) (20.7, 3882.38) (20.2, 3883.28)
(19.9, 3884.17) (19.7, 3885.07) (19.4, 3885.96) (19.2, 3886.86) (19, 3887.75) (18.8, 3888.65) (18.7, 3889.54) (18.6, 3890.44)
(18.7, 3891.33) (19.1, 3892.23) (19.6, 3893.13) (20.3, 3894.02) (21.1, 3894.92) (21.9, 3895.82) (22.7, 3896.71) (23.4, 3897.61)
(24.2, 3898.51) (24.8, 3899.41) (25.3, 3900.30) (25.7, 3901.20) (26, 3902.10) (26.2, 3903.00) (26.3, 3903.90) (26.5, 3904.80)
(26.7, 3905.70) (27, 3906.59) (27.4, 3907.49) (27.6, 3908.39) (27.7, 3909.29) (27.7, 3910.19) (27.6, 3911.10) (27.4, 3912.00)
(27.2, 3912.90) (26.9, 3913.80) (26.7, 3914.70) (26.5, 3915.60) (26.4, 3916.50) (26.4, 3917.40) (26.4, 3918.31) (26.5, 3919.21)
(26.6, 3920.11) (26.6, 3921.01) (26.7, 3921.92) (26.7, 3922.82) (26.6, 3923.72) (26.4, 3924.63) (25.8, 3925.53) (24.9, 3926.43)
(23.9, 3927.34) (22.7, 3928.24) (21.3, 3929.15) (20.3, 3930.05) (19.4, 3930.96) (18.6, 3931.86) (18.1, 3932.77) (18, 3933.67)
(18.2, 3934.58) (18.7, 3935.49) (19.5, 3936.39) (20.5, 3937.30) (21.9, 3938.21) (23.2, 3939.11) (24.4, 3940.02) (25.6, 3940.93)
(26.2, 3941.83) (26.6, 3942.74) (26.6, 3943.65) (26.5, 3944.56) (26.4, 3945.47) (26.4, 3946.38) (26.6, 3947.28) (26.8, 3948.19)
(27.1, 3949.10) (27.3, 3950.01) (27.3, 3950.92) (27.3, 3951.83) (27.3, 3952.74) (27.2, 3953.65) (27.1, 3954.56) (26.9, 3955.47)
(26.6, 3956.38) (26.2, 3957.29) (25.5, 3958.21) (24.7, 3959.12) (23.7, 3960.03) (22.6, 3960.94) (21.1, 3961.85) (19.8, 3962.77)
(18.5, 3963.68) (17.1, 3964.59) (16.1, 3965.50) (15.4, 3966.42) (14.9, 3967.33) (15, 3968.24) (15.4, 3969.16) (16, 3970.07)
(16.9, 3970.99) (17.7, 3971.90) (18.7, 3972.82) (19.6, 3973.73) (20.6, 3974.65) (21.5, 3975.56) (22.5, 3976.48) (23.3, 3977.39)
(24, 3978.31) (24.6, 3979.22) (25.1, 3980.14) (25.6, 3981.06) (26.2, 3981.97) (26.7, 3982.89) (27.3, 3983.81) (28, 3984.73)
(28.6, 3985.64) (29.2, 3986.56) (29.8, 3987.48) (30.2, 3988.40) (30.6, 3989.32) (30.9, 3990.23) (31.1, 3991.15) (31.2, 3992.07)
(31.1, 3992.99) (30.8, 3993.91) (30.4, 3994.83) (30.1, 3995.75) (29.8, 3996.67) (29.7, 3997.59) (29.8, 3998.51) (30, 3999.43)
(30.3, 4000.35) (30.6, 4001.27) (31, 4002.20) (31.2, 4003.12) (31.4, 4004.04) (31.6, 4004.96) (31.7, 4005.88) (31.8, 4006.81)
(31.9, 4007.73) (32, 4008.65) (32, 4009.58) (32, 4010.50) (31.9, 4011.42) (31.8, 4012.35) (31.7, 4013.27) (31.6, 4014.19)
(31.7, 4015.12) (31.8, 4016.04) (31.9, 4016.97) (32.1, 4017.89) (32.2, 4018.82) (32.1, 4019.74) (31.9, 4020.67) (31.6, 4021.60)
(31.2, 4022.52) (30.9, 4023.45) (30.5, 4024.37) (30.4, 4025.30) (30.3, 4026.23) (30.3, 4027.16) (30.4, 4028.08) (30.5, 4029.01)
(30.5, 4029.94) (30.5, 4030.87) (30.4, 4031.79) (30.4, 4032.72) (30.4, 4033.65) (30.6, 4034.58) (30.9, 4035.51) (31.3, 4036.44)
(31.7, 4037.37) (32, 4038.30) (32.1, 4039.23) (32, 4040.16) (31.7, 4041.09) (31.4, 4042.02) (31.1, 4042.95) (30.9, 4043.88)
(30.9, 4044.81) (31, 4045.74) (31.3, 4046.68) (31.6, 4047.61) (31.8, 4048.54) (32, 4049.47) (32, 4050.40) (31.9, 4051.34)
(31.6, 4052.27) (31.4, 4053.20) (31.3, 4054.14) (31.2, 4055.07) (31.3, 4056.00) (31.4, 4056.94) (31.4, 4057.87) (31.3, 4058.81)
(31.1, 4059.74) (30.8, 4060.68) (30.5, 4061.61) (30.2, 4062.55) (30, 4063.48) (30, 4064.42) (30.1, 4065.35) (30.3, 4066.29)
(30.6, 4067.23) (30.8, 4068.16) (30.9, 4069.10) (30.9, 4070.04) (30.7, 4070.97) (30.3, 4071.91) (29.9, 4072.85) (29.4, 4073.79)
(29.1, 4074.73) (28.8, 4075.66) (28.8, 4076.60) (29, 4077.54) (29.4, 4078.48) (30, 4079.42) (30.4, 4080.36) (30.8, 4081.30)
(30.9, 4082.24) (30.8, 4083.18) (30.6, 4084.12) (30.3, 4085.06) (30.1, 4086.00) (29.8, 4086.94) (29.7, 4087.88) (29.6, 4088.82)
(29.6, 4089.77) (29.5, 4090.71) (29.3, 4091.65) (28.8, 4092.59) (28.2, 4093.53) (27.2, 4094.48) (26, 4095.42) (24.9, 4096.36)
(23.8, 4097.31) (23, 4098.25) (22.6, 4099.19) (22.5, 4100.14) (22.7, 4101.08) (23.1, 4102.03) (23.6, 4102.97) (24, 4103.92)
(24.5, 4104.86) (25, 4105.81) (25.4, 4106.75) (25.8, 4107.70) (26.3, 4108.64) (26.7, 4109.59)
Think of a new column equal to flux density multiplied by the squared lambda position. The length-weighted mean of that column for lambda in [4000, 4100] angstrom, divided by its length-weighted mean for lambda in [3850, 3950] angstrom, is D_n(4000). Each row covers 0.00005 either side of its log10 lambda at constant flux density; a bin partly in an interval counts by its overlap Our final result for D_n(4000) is 1.3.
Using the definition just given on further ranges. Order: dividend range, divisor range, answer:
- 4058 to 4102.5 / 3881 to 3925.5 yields 1.31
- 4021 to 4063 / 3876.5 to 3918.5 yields 1.42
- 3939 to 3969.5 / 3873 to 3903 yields 1.12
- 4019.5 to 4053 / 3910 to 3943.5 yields 1.37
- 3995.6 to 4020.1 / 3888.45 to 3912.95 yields 1.37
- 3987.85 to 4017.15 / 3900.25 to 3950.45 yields 1.30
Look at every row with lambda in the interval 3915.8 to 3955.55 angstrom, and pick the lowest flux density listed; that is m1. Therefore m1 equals 18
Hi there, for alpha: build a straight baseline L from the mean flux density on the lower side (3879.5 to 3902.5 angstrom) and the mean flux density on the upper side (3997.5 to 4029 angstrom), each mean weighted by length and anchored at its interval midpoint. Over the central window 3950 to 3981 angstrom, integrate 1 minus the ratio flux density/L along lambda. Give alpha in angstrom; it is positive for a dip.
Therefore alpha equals 6.17 angstrom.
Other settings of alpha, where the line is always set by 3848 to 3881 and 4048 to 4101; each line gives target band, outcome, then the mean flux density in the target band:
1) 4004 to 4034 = -2.64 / 31.3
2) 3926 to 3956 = 4.11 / 23.9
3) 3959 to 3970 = 3.77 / 18.4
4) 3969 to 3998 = 2.54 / 25.8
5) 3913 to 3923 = 0.28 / 26.6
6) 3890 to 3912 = 2.29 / 24.3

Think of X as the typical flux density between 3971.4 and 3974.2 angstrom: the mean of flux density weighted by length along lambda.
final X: 18.6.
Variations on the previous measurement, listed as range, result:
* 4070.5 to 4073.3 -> 30.3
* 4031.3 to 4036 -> 30.6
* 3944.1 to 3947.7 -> 26.5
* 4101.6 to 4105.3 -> 23.8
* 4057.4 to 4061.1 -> 31.1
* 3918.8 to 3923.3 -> 26.6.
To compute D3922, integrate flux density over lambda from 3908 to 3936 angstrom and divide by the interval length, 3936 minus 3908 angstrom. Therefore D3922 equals 24.5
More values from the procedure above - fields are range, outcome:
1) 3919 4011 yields 25.2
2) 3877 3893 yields 20.3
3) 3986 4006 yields 30.5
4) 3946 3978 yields 22.2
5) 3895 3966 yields 24.6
